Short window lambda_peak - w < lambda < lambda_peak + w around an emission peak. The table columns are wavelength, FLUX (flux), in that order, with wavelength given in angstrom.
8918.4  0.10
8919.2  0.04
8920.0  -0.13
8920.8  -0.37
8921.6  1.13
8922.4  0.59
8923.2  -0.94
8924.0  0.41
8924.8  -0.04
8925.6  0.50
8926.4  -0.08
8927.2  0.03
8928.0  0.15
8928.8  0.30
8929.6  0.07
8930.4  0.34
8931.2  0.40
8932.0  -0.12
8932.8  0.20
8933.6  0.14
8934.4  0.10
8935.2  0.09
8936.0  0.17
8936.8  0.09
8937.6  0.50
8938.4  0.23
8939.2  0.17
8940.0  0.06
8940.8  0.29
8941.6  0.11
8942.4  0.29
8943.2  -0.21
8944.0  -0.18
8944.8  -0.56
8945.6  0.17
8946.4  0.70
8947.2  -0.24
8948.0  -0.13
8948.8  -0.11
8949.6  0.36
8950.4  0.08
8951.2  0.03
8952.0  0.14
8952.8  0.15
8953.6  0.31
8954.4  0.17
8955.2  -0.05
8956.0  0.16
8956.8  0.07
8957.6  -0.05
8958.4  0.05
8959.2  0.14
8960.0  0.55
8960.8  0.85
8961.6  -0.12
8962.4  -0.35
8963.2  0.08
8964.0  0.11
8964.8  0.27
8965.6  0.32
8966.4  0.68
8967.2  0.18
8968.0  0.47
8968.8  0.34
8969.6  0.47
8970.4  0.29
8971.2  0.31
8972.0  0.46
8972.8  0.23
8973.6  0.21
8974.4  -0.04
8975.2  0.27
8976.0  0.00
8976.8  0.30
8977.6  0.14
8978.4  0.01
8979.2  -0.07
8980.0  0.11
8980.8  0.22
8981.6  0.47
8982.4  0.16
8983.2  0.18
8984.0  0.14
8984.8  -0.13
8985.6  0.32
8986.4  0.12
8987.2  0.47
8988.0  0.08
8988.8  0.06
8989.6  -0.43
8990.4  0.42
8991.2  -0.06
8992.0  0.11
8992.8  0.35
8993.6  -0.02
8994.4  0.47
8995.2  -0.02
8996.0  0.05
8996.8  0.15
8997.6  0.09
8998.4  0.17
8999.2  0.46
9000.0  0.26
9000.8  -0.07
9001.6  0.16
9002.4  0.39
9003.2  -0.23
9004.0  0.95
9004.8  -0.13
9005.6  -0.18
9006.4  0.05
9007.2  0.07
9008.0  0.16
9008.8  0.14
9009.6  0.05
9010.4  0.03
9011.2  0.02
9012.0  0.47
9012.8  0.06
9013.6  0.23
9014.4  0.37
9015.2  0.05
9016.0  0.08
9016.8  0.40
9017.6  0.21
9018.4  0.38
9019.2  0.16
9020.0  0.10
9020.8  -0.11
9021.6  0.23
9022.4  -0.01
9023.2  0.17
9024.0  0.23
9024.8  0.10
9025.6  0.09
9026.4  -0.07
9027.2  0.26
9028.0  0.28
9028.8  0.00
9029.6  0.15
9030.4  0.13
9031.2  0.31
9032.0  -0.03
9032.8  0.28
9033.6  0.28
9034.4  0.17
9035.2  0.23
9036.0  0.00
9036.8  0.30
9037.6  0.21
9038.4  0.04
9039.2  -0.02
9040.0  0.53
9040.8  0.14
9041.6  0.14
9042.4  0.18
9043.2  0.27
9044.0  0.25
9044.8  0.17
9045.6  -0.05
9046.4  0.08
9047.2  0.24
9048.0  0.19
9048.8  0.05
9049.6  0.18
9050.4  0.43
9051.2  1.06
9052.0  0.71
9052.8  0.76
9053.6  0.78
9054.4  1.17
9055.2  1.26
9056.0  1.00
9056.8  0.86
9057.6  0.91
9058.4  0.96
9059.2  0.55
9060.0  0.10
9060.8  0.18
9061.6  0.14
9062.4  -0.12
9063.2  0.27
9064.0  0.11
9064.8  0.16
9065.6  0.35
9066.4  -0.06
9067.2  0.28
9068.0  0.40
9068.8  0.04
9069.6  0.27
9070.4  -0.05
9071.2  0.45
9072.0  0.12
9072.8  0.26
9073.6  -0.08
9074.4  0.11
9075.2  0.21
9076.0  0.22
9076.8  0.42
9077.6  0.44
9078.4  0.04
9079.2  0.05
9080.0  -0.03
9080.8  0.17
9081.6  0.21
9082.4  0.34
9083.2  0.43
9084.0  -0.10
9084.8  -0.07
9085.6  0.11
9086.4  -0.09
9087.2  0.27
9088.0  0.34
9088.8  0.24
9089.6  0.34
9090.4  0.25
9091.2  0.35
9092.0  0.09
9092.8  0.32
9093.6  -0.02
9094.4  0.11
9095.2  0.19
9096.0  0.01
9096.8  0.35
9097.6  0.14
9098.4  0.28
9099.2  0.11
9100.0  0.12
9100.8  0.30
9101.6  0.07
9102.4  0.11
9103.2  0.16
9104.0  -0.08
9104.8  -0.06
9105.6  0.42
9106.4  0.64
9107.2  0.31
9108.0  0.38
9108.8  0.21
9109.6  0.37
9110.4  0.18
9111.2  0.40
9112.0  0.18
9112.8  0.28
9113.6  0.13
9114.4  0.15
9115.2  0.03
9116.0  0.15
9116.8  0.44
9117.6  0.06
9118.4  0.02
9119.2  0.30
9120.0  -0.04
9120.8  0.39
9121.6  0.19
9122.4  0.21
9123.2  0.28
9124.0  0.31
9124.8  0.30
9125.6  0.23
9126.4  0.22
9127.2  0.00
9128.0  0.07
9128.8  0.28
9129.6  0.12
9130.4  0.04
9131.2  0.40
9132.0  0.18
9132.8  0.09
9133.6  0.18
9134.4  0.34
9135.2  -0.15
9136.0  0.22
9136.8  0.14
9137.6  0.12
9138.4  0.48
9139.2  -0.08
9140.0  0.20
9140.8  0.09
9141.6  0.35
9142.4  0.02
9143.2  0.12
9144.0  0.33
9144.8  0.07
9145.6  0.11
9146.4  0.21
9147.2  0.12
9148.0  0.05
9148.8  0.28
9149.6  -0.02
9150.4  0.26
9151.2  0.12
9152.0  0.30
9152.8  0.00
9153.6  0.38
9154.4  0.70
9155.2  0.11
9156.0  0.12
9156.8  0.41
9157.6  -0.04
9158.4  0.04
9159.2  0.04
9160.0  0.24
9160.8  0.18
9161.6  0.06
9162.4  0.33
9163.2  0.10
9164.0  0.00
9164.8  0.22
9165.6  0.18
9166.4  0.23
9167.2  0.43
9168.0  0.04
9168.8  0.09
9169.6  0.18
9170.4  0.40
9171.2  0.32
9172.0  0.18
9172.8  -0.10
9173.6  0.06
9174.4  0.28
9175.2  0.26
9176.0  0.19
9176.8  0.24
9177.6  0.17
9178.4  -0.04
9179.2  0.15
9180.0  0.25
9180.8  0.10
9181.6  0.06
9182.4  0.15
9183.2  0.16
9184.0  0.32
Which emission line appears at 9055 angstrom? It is [O III] 5007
